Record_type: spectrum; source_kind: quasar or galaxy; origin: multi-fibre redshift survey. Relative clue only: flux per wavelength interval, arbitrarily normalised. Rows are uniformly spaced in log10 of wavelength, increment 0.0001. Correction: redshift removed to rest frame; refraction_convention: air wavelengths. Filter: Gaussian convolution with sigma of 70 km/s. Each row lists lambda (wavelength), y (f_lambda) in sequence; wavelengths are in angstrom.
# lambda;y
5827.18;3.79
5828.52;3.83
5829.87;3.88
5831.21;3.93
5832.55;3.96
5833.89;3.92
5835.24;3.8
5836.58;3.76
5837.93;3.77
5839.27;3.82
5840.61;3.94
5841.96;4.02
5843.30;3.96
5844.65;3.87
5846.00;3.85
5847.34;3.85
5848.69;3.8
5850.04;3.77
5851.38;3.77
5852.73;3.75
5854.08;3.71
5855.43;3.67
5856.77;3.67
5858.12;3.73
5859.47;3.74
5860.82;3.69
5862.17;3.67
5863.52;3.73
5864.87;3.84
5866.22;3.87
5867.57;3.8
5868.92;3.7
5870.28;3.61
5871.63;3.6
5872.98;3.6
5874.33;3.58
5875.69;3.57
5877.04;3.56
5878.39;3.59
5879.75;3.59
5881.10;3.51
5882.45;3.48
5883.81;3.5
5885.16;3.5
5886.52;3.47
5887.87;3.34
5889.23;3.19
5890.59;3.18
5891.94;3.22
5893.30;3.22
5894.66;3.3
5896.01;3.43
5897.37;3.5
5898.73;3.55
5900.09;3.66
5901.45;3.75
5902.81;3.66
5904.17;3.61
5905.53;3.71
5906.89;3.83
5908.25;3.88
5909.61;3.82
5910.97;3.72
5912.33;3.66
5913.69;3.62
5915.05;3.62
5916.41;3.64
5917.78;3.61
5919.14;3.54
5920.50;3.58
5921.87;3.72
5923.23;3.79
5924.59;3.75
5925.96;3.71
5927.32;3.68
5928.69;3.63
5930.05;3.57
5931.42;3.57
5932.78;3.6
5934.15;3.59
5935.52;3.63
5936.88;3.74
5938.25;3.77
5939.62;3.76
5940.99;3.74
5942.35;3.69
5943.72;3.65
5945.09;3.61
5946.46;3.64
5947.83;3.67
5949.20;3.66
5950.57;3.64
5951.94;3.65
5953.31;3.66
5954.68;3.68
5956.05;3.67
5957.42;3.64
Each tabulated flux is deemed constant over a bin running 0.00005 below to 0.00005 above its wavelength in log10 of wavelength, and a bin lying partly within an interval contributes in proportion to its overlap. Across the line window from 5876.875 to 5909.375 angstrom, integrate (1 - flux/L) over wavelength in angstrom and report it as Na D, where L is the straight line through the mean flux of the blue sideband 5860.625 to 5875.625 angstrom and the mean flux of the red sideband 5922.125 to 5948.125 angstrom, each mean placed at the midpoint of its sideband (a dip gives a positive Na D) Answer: 1.5 angstrom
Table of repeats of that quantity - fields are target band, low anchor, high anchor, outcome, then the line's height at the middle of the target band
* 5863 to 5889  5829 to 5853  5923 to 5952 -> 1.3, 3.79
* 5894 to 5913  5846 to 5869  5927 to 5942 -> 0.3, 3.7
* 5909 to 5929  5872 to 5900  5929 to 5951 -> -0.5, 3.58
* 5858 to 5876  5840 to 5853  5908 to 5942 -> 0.5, 3.81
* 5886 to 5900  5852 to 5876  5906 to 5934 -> 1.3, 3.69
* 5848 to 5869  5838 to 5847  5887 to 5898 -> -0.2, 3.71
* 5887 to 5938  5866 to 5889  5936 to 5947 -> 0.7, 3.64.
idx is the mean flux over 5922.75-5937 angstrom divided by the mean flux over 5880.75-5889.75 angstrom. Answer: 1.07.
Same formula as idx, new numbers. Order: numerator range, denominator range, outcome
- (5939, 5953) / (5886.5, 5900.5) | 1.09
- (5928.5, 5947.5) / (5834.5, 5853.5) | 0.95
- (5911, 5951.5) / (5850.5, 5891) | 1.01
